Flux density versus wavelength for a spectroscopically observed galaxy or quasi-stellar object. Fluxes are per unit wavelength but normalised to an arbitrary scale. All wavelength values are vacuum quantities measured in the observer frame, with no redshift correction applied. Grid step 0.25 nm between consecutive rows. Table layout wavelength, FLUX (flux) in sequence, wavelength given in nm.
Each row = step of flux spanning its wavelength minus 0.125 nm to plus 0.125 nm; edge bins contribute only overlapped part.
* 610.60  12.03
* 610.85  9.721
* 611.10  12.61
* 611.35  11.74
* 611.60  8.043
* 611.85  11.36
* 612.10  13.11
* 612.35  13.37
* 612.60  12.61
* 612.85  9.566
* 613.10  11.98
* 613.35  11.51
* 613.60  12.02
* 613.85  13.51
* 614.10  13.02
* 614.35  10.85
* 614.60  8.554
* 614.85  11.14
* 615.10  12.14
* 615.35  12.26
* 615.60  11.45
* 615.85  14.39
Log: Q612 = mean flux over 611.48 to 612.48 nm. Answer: 11.5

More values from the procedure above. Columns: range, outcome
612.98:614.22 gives 12.4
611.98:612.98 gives 12.2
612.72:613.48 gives 11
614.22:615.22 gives 10.7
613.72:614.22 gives 13.3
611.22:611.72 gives 9.94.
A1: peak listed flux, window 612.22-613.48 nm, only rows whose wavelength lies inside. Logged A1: 13.37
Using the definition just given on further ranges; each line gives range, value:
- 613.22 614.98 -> 13.51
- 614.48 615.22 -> 12.14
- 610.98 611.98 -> 12.61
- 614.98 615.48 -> 12.26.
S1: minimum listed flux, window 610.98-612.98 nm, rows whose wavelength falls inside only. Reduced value 8.043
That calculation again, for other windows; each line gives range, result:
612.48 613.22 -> 9.566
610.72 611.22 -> 9.721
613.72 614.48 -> 10.85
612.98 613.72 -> 11.51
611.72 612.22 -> 11.36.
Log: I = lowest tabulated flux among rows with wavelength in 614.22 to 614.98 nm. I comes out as 8.554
